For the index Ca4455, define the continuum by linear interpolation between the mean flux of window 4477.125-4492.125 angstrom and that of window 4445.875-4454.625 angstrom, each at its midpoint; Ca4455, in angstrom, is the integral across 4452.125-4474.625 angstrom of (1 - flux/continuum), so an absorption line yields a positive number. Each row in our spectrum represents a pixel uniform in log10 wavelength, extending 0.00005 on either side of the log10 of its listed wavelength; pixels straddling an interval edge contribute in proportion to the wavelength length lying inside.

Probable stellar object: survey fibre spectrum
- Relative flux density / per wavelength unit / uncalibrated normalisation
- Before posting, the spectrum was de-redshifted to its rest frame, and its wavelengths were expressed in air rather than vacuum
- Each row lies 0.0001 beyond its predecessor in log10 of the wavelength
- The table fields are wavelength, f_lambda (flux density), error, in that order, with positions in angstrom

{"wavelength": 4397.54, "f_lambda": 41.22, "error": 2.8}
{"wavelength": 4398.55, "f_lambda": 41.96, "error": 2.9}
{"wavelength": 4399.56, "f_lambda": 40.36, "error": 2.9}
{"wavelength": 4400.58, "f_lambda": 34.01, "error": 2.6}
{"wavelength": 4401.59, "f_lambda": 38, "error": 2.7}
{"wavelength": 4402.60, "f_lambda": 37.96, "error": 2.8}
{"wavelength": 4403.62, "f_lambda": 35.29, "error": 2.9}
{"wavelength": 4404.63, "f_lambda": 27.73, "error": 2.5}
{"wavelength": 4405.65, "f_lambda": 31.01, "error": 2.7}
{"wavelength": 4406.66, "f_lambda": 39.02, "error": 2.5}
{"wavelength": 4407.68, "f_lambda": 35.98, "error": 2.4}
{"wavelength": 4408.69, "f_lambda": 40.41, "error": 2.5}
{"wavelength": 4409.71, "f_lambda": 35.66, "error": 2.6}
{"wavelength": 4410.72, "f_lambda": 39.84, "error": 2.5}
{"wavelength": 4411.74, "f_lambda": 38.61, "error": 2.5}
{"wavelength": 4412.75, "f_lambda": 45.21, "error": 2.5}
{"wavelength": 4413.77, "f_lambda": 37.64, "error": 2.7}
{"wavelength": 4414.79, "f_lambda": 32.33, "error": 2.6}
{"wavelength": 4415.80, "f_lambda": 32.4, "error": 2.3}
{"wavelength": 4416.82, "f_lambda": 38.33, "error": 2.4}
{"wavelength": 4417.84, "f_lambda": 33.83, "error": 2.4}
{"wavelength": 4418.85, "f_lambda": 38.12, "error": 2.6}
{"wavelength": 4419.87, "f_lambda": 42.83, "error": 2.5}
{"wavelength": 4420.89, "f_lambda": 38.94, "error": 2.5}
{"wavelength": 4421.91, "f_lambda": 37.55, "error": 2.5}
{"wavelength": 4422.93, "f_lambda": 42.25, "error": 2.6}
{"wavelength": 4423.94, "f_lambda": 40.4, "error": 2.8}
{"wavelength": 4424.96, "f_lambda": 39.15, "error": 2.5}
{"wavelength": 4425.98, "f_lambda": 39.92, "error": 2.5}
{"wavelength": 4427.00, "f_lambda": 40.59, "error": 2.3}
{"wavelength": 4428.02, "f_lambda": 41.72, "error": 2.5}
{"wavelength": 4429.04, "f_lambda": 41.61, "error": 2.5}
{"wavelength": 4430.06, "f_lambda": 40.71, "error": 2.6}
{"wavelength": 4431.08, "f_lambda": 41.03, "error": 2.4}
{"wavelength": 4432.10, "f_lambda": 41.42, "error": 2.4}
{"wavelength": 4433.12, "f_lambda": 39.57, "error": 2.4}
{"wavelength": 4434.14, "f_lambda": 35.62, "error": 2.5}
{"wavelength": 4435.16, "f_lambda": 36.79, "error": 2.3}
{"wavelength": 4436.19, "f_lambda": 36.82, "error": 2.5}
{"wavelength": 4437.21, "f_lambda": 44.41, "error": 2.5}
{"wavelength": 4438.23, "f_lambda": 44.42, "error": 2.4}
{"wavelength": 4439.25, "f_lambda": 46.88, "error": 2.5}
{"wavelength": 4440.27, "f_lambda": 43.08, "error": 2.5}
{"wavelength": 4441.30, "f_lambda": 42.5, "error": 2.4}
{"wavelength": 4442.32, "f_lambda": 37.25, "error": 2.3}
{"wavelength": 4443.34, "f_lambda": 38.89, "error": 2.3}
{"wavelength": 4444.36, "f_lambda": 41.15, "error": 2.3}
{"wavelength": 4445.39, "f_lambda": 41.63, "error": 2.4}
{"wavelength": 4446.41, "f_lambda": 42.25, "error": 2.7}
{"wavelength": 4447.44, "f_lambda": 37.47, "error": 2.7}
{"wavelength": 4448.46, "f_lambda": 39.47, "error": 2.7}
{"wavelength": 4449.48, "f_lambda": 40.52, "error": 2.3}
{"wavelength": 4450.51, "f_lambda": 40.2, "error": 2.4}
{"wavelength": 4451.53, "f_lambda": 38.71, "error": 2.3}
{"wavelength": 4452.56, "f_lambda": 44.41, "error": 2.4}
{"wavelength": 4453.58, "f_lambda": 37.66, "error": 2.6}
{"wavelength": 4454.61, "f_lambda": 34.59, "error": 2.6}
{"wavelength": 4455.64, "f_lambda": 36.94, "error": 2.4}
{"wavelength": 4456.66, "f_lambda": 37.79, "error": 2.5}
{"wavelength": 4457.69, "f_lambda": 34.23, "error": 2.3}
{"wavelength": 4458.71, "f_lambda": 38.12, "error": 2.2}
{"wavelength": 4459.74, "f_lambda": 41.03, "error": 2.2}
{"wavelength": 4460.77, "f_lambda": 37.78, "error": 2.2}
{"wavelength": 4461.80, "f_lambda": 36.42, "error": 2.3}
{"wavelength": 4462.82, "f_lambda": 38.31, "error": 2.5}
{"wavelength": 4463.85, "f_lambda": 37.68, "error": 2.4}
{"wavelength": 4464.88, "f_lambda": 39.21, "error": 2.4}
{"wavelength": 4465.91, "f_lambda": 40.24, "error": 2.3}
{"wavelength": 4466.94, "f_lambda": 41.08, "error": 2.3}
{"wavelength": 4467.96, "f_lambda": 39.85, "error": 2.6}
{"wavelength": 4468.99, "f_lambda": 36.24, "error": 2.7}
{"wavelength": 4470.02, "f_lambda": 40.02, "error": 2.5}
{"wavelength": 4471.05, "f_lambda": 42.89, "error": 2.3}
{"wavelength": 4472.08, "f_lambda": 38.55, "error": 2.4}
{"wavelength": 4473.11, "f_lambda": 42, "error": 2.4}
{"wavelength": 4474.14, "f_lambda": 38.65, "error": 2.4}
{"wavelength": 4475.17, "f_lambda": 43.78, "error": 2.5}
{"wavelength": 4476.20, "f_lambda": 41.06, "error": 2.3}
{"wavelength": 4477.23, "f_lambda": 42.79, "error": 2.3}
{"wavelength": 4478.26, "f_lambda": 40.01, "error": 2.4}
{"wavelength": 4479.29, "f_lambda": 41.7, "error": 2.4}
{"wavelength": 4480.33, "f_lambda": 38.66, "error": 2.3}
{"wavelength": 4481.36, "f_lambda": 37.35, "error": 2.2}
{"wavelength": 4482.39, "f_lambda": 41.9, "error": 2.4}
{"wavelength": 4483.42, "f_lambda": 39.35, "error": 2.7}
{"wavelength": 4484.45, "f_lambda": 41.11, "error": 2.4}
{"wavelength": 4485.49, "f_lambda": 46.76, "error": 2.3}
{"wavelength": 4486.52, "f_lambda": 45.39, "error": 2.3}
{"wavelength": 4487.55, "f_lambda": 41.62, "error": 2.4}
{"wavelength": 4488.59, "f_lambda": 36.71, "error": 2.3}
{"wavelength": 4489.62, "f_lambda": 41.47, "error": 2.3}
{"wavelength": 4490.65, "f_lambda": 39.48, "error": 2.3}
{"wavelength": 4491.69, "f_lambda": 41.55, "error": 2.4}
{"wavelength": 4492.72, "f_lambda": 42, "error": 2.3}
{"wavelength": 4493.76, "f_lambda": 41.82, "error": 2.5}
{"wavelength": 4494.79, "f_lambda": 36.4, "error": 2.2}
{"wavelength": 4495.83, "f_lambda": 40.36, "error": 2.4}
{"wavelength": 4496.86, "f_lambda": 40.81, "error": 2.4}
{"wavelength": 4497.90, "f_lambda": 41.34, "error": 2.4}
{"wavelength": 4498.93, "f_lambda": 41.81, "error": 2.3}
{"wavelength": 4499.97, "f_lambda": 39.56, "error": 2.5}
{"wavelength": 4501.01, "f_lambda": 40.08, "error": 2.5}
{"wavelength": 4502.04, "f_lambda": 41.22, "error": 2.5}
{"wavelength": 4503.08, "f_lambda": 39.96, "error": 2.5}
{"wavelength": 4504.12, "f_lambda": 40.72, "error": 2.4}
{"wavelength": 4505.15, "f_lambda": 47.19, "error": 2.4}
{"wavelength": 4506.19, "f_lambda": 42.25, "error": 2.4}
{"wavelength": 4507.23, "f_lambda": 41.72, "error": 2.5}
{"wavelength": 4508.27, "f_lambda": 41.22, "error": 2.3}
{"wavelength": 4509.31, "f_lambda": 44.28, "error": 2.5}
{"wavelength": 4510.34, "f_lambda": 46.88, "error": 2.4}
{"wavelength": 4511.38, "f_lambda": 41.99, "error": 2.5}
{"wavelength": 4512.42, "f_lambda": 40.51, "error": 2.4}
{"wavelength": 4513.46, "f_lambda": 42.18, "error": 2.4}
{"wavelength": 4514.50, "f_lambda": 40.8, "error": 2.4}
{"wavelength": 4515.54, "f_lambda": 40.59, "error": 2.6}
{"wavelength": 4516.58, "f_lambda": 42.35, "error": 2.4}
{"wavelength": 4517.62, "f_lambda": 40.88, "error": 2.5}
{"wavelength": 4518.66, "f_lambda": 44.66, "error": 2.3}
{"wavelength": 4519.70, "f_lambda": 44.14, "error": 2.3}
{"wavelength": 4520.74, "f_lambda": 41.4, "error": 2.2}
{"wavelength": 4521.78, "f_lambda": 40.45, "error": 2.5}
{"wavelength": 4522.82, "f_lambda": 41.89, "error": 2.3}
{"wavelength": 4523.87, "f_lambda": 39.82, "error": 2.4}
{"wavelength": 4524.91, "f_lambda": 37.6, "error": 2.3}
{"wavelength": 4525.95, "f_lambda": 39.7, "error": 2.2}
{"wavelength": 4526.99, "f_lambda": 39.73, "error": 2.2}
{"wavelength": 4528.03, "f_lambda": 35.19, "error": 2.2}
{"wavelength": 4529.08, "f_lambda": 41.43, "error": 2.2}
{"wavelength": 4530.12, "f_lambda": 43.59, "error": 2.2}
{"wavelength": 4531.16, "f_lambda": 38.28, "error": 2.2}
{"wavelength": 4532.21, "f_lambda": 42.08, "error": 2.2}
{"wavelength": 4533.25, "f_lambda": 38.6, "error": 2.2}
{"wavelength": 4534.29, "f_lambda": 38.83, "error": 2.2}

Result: 0.8 angstrom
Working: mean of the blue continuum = 39.8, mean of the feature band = 38.8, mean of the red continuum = 41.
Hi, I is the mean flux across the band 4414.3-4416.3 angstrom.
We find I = 32.5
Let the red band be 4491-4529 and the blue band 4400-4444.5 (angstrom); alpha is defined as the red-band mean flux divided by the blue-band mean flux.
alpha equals 1.06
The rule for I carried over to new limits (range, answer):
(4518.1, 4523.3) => 42.5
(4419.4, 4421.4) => 40.8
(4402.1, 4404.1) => 36.5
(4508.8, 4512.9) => 43.5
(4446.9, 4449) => 38.6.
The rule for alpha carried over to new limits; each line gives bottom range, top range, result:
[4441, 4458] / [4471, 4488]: 1.06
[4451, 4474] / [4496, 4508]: 1.07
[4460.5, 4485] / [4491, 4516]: 1.04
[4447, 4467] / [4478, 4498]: 1.06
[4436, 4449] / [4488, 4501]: 0.97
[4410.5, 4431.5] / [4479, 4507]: 1.05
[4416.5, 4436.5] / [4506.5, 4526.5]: 1.06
